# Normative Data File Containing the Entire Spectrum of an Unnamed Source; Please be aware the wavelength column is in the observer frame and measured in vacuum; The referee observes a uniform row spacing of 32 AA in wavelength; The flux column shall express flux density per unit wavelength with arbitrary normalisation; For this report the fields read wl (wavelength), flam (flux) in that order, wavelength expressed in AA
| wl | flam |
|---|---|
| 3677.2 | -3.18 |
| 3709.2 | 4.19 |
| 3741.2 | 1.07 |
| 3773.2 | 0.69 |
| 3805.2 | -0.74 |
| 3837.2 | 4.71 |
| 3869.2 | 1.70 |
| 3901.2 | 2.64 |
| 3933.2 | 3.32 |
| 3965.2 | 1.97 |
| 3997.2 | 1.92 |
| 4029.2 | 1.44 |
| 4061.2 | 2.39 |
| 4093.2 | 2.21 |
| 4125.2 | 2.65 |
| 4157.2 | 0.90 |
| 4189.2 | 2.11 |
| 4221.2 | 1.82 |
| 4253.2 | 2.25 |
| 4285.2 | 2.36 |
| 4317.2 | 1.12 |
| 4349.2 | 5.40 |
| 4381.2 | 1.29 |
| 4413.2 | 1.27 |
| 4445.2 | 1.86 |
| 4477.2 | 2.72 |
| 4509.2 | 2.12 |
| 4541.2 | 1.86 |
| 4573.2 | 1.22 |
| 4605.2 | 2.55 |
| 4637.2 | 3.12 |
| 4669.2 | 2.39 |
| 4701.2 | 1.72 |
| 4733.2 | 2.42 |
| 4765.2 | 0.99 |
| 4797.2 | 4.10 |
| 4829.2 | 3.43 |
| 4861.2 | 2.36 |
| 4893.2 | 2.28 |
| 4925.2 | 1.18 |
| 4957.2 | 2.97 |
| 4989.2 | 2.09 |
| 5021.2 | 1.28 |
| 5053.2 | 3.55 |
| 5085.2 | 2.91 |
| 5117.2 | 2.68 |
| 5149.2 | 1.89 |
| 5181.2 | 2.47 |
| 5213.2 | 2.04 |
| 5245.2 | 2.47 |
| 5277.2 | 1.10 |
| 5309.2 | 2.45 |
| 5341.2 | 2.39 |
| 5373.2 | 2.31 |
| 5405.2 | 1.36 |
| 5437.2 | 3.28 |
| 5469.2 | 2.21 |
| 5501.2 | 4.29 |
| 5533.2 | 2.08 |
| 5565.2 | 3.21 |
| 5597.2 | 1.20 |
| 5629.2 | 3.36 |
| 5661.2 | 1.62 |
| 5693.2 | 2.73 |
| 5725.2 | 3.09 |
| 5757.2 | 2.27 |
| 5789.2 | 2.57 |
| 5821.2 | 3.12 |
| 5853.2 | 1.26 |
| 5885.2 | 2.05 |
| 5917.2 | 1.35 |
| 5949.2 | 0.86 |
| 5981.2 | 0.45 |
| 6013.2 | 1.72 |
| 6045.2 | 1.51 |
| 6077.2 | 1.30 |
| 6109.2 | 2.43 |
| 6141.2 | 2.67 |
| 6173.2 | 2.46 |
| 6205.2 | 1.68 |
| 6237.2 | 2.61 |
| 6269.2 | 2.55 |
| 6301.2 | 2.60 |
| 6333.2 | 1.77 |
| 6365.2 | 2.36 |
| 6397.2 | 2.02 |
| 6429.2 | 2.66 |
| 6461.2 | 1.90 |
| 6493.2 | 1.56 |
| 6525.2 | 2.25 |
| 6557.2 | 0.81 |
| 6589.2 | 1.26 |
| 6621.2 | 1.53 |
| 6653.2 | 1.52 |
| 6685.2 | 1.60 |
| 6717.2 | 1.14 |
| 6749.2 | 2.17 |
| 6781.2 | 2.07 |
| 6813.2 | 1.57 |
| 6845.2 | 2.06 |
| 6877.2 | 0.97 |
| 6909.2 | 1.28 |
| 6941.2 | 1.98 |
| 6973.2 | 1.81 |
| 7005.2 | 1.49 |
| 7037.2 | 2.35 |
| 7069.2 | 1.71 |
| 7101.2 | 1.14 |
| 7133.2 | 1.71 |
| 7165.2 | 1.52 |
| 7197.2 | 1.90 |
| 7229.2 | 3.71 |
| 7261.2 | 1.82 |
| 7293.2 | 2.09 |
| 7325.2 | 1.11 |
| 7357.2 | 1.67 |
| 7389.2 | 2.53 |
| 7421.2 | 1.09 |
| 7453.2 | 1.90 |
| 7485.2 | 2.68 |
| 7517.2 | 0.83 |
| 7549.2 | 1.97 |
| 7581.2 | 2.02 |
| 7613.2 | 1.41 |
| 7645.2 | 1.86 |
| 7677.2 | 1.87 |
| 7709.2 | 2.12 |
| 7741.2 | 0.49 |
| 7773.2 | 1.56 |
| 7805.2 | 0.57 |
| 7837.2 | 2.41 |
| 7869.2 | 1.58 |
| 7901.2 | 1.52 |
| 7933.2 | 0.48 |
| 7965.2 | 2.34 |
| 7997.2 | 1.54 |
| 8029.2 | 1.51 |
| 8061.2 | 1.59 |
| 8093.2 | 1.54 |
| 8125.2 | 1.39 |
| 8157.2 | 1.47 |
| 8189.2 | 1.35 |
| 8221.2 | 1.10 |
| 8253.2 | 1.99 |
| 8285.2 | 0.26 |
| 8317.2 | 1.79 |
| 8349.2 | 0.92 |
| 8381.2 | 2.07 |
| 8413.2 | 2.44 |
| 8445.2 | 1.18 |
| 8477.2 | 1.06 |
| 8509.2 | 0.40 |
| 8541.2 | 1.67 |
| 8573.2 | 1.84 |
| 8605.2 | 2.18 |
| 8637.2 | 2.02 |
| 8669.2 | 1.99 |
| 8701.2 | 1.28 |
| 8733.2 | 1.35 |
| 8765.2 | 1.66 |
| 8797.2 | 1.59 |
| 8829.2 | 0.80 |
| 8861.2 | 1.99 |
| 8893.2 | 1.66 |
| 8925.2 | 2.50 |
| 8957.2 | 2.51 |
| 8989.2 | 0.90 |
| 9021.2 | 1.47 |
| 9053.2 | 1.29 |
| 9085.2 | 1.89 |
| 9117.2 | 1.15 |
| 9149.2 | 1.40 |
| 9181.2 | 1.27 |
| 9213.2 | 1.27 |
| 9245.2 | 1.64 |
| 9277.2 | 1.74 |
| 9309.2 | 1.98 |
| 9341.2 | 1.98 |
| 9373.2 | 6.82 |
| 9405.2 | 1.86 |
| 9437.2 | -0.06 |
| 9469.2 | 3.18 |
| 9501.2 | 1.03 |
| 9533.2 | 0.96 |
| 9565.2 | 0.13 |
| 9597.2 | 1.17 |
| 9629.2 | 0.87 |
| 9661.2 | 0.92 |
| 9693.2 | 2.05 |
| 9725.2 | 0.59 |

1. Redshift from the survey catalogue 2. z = 0.10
